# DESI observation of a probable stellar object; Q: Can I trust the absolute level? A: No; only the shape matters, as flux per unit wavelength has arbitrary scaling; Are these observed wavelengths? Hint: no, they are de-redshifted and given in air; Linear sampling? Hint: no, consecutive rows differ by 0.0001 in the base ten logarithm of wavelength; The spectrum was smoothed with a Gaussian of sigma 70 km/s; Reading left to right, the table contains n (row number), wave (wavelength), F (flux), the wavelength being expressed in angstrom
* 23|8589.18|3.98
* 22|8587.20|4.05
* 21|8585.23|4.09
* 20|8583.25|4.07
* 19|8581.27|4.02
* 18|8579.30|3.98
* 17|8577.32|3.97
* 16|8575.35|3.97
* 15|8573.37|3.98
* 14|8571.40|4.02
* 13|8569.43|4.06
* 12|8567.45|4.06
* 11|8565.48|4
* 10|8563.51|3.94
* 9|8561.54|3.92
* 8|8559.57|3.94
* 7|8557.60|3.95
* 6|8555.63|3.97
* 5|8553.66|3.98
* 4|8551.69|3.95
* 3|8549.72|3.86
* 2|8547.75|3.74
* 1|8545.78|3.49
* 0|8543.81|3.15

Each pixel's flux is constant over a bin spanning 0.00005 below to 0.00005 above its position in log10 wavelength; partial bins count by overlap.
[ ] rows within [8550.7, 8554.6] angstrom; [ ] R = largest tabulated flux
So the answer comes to 3.98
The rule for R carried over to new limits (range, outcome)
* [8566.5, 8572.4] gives 4.06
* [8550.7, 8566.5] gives 4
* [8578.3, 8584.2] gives 4.07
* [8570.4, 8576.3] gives 4.02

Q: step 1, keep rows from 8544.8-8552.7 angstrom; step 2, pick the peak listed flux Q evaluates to 3.95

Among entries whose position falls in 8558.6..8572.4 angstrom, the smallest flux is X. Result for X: 3.92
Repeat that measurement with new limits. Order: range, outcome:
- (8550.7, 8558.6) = 3.95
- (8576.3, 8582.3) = 3.97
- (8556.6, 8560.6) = 3.94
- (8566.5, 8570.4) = 4.06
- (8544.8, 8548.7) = 3.49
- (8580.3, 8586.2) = 4.02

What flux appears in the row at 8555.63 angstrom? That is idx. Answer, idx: 3.97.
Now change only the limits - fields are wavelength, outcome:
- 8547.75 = 3.74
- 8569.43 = 4.06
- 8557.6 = 3.95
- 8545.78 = 3.49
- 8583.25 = 4.07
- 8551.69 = 3.95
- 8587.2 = 4.05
